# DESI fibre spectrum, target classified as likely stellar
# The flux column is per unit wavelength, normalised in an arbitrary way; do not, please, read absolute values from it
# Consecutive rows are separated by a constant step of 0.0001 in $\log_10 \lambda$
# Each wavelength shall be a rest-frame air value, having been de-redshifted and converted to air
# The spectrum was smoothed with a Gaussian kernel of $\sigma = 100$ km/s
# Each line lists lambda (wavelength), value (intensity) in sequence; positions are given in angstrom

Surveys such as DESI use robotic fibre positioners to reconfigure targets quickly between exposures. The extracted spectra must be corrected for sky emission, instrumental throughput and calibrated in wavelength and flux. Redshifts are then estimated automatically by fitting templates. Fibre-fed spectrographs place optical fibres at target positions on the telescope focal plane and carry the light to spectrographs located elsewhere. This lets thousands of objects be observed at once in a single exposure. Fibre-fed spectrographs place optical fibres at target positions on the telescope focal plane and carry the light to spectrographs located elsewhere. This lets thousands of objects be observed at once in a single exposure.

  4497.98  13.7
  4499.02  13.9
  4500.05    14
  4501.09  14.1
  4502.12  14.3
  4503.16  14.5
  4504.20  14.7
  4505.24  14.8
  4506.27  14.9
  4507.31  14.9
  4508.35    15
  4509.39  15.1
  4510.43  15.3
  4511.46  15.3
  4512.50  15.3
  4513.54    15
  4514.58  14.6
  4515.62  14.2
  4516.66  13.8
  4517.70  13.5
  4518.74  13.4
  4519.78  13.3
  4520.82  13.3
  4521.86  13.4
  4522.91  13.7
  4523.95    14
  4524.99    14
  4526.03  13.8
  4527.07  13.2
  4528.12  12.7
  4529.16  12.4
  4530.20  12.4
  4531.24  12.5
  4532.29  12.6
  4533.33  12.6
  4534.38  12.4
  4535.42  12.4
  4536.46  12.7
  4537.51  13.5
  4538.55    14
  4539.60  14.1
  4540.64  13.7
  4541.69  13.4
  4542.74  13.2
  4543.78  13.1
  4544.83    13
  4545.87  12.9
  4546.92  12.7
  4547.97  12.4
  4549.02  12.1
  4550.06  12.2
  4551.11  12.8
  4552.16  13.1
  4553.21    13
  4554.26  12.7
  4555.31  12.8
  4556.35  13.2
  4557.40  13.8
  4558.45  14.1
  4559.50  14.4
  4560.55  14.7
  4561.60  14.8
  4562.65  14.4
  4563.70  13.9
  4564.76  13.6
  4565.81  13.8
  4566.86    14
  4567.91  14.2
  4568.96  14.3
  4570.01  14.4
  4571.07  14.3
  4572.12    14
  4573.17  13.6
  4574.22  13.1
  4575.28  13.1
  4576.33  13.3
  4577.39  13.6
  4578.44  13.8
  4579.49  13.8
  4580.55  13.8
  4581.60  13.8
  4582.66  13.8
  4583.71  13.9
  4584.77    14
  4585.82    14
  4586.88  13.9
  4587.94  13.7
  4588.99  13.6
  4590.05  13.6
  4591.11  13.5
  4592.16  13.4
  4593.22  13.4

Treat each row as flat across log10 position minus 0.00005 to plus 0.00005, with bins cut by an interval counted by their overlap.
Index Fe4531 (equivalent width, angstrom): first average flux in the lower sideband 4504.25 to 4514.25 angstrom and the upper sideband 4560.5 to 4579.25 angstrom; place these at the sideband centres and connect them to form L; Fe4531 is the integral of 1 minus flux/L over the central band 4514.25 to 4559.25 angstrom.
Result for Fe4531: 4.2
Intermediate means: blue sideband 15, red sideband 13.9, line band 13.2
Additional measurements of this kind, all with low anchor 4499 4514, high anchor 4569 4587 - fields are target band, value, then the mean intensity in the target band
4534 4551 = 1.5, 13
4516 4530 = 1.1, 13.4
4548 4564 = 0.7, 13.4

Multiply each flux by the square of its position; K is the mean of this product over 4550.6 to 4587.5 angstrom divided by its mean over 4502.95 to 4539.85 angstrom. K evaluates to 1.02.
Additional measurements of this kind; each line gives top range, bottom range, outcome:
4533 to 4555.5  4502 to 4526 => 0.91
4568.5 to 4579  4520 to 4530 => 1.05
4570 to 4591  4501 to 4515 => 0.95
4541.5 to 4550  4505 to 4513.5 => 0.86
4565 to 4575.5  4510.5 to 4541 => 1.05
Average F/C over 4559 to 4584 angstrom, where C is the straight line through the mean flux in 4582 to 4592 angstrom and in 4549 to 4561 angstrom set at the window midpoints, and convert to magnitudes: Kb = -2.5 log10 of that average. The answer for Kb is -0.03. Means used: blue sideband 13.3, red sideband 13.8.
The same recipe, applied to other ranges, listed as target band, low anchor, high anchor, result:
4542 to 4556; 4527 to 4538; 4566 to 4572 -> 0.05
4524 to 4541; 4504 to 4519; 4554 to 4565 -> 0.10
